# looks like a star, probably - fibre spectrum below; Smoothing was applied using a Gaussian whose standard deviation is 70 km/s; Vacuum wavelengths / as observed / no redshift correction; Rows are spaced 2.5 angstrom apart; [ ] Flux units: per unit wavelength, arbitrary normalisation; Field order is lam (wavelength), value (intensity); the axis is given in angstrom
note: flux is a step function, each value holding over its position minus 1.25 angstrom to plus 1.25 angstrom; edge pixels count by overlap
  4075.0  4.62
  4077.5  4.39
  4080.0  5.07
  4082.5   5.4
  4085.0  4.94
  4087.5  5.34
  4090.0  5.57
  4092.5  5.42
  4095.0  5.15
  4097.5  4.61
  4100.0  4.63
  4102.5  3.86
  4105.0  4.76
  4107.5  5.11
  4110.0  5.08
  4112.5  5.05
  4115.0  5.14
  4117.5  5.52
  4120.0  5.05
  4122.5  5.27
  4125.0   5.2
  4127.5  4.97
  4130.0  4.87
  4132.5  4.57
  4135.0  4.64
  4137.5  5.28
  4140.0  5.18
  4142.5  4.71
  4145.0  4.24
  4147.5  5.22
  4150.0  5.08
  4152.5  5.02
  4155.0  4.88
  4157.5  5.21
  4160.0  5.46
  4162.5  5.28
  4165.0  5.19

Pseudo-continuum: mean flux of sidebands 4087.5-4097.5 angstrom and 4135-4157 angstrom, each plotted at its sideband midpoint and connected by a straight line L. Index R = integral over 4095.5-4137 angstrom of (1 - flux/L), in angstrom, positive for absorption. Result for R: 1.8 angstrom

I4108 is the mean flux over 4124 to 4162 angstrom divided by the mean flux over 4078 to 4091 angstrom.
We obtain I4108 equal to 1.0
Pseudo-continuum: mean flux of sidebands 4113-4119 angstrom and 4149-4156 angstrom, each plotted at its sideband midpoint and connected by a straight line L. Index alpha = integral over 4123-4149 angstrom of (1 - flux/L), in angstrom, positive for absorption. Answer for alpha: 1.1 angstrom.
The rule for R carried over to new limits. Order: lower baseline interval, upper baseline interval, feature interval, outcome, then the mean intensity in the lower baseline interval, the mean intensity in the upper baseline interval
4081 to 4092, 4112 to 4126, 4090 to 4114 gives 1.7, 5.31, 5.21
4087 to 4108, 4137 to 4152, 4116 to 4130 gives -0.7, 4.92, 4.94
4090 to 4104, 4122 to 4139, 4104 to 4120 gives -0.8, 4.81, 4.96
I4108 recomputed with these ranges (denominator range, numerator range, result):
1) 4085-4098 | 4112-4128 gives 0.99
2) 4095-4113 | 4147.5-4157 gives 1.06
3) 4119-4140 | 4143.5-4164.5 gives 1.01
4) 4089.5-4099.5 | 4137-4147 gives 0.95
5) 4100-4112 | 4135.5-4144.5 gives 1.05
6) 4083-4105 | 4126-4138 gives 0.98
